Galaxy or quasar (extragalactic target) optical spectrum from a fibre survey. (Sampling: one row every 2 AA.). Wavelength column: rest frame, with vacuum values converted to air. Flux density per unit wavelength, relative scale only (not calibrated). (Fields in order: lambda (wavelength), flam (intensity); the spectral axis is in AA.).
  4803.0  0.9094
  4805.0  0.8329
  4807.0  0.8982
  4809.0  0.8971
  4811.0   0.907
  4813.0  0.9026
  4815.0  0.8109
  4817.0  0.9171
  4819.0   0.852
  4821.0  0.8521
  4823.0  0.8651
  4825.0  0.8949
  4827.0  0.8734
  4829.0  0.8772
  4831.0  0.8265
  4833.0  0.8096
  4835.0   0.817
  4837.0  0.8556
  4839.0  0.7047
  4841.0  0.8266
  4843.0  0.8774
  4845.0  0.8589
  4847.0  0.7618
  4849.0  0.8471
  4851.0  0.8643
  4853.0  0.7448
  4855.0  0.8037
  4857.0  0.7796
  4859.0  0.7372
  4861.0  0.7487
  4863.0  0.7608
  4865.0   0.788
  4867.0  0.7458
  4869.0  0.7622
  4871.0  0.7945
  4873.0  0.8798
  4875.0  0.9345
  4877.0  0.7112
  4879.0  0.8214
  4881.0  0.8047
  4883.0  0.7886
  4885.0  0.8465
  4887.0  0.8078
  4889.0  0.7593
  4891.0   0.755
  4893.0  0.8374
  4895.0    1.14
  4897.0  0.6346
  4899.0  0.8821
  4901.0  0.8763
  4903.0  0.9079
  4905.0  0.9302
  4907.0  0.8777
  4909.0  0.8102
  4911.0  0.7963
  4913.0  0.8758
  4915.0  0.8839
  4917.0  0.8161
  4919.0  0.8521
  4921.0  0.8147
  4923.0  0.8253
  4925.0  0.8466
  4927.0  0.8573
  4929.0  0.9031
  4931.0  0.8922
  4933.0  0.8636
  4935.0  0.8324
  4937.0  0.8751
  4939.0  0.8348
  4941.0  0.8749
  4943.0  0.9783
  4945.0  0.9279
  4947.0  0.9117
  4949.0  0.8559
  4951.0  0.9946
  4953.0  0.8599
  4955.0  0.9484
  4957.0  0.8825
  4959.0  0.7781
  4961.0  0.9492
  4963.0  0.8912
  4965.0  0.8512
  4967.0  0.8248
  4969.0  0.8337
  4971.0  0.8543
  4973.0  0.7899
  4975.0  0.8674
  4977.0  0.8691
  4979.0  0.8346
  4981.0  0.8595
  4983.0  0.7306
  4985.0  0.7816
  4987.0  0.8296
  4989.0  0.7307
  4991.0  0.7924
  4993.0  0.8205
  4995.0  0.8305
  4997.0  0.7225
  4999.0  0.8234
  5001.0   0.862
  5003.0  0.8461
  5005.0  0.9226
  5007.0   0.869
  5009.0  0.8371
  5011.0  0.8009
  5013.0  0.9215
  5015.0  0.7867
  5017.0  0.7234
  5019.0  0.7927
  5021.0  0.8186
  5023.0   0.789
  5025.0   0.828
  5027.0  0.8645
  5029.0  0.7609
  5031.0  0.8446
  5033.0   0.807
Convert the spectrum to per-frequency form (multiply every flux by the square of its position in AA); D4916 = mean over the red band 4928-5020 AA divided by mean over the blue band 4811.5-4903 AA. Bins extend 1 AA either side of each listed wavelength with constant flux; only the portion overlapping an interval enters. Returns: 1.08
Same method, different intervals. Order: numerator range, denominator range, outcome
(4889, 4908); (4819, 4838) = 1.05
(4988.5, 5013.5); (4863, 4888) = 1.08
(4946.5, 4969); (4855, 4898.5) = 1.14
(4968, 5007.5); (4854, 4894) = 1.09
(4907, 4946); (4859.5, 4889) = 1.10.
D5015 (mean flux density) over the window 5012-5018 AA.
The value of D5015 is 0.811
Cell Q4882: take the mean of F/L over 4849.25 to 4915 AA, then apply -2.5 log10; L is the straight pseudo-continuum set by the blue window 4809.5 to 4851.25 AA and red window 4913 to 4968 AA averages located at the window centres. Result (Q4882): 0.05 mag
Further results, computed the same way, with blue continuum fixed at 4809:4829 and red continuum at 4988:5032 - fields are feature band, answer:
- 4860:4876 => 0.08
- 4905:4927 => 0.00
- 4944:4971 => -0.06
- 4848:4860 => 0.09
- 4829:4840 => 0.08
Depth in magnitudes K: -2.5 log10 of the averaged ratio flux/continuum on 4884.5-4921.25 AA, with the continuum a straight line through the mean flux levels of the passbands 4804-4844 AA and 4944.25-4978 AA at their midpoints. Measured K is 0.02 mag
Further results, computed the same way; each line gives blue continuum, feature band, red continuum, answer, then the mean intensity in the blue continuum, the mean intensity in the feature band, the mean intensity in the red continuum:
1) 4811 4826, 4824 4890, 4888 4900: 0.06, 0.873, 0.81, 0.835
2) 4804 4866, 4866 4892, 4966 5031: 0.04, 0.832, 0.801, 0.82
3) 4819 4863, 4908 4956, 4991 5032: -0.07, 0.82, 0.872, 0.822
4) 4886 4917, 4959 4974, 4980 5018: -0.03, 0.85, 0.851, 0.815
